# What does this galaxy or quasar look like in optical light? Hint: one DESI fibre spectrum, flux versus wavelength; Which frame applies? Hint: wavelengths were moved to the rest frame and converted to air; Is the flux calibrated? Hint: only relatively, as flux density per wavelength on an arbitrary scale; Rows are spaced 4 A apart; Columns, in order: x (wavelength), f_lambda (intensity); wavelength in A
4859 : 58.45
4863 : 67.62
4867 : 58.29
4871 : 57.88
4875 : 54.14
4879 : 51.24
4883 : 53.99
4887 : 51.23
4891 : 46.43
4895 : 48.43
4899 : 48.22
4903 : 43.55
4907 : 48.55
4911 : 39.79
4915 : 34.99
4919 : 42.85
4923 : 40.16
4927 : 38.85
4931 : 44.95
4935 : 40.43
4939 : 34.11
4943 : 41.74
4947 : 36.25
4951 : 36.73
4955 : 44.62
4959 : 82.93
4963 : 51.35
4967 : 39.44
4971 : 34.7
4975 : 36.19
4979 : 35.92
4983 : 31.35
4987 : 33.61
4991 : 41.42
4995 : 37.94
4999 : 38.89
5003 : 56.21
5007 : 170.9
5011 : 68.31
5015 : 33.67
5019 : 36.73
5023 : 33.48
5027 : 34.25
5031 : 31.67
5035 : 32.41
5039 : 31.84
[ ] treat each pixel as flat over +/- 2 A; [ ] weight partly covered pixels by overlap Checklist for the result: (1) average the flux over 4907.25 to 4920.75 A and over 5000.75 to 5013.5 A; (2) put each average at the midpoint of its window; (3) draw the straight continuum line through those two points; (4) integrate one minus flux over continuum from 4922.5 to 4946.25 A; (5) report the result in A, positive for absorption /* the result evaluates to 5.5 A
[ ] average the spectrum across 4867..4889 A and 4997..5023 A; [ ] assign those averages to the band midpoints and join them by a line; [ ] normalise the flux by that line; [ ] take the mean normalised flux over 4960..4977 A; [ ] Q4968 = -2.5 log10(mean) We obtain 0.39 mag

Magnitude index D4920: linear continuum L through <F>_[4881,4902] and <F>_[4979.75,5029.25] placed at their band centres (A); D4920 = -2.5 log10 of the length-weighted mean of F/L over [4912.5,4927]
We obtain 0.26 mag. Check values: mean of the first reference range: 49.4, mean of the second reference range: 50.9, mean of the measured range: 39.3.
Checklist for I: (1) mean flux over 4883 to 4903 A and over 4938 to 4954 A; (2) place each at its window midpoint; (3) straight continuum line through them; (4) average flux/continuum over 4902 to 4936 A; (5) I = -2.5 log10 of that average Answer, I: 0.04 mag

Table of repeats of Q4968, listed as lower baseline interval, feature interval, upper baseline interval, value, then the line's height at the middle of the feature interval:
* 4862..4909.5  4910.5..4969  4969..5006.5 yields 0.098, 47.6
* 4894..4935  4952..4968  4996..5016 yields 0.072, 58.2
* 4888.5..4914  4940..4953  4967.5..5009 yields 0.267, 48.5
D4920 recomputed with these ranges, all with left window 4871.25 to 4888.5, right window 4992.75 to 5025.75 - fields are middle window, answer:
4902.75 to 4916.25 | 0.29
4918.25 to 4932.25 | 0.31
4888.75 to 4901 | 0.13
